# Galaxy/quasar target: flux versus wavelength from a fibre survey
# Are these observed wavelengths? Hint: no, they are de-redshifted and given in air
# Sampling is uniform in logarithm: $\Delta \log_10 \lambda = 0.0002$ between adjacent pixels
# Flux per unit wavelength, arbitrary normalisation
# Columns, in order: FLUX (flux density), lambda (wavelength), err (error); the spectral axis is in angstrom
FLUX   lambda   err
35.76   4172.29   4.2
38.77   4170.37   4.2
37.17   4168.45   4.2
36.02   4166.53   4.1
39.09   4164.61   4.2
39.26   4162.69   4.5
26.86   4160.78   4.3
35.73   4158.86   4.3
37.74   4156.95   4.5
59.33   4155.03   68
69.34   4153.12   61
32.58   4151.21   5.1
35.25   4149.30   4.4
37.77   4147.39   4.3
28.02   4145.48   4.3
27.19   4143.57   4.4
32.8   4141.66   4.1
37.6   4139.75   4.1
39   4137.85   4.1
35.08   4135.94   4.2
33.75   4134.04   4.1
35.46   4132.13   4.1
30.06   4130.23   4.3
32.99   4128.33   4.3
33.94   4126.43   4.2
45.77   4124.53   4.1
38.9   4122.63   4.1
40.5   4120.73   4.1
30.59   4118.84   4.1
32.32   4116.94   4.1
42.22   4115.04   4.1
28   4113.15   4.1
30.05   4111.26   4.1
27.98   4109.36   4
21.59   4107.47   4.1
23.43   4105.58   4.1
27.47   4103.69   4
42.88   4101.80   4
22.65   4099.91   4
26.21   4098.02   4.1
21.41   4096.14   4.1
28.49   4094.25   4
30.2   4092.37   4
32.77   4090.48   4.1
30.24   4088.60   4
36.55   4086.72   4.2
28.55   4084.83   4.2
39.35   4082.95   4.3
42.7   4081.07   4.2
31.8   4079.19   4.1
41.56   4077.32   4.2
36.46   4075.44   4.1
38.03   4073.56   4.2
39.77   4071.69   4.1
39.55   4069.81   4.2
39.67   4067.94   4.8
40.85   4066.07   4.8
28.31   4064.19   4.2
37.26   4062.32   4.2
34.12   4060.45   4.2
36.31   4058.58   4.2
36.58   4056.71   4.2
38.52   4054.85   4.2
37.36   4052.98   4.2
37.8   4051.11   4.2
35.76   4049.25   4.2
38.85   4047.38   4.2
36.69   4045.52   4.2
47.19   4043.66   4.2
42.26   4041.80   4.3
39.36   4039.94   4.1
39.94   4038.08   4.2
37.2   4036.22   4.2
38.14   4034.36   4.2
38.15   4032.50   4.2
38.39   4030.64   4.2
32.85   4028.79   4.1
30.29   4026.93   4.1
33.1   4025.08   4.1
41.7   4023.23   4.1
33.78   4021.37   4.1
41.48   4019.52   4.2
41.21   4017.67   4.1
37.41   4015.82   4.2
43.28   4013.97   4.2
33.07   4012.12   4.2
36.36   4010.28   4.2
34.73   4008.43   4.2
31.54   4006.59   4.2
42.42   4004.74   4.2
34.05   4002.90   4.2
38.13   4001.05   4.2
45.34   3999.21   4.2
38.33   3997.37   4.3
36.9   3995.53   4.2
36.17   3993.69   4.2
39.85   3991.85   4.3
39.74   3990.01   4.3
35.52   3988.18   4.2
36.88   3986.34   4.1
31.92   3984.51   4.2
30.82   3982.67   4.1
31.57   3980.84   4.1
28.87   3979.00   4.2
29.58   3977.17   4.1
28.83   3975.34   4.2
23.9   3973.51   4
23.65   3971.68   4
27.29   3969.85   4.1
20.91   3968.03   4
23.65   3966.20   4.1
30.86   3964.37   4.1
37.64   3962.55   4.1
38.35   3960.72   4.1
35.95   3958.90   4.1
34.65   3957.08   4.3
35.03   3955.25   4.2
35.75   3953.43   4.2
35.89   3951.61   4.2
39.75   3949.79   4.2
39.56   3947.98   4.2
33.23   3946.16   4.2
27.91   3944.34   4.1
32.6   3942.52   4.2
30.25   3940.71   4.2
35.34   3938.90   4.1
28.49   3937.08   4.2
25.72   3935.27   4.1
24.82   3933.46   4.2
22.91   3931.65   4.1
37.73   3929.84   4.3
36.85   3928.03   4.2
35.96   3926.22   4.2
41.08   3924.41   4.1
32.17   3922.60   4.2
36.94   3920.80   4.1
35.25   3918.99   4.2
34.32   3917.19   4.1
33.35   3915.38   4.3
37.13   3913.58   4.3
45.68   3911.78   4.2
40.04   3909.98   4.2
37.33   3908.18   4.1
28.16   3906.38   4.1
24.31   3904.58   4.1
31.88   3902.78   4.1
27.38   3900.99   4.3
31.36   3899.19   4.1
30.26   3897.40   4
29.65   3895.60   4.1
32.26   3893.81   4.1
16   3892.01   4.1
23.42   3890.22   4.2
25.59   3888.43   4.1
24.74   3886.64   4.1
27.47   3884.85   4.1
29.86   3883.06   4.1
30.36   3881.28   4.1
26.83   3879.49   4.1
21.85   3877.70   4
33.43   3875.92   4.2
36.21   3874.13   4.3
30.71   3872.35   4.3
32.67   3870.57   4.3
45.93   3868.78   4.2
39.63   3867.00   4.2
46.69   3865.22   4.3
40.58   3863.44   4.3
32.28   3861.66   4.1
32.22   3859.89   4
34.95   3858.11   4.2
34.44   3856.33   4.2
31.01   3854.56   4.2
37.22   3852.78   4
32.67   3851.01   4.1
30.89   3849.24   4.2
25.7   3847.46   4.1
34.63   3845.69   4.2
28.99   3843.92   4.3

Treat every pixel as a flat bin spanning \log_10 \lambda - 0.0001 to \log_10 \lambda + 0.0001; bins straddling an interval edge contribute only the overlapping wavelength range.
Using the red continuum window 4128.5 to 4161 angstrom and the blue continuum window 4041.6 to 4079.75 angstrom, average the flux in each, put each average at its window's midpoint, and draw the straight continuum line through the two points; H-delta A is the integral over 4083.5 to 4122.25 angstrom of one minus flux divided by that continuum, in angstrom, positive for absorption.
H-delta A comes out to 7.4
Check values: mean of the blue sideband 37.8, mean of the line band 30.4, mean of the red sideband 37.4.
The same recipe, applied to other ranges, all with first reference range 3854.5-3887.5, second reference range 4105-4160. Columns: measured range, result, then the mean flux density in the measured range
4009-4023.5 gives -1.5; 38.3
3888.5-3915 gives 2.1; 30.9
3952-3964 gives -0.6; 36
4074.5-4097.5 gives 1.4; 33.2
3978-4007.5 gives -1.4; 36.1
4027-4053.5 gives -2.6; 38.3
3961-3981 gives 3.6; 28.1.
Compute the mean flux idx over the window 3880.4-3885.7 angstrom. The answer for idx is 29.3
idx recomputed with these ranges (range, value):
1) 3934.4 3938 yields 27.1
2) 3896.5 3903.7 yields 30.2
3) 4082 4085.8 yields 33.9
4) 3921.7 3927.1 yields 36.4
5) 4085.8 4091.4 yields 33.2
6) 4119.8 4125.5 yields 41.7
